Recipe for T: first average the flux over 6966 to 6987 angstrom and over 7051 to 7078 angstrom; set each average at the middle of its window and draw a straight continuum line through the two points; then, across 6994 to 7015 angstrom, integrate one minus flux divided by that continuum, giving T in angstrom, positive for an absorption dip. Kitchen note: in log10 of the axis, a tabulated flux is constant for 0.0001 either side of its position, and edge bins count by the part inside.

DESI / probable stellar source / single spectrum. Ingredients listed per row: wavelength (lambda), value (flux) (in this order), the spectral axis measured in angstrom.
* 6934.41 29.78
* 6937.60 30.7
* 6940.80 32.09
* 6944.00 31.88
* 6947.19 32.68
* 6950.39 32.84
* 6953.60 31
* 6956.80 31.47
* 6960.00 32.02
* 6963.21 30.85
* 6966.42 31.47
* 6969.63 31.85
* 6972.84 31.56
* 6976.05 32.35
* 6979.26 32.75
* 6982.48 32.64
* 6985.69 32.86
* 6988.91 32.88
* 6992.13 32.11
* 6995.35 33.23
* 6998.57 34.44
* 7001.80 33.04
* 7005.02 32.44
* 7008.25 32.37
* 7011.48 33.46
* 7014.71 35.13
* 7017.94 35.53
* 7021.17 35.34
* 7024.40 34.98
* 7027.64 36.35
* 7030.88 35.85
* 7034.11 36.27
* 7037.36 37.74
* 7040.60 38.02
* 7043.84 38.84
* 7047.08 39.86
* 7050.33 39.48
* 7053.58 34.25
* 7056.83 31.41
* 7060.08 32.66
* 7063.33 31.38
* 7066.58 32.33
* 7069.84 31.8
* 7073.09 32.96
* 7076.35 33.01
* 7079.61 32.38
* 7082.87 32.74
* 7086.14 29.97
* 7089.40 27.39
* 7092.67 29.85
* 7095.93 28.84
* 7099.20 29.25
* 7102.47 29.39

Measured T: -0.6 angstrom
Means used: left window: 32.3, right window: 32.7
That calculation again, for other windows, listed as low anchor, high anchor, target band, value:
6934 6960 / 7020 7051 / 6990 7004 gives 0.7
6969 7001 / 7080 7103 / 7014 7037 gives -3.0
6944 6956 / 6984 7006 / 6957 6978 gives 0.5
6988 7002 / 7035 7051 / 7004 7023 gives 0.6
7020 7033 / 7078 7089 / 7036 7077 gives -1.9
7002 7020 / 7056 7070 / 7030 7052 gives -3.6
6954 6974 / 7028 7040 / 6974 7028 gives 1.1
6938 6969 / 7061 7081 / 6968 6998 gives -0.6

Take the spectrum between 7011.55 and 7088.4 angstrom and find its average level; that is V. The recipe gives 34.6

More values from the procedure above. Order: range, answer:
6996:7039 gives 34.8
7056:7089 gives 31.9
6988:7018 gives 33.4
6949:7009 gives 32.3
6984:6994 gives 32.6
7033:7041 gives 37.3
